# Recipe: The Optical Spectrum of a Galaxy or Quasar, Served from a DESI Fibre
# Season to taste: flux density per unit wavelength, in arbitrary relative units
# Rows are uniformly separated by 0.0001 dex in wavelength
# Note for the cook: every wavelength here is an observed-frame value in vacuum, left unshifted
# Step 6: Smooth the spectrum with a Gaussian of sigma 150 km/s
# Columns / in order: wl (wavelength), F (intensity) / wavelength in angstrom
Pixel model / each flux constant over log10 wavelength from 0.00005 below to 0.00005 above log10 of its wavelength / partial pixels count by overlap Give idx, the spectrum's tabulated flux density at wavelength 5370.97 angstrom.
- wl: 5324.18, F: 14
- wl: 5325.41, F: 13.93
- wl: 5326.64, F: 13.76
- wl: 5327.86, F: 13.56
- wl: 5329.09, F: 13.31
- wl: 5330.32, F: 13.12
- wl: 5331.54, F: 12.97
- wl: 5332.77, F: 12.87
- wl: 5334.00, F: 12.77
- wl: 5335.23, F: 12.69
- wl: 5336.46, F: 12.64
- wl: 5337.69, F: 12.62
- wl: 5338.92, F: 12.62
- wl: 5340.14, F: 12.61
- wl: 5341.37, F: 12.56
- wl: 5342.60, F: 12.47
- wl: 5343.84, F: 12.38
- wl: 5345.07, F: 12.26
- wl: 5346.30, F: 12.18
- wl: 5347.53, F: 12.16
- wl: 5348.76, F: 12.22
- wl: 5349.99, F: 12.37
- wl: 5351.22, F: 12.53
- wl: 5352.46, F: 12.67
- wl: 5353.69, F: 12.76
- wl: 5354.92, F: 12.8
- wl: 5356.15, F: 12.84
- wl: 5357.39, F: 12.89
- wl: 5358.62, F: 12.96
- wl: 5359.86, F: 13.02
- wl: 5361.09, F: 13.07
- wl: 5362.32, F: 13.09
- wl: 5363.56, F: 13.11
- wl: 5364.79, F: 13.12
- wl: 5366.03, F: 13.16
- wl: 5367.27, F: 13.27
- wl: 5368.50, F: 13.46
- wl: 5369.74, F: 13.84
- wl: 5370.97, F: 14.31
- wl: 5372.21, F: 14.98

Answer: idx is 14.31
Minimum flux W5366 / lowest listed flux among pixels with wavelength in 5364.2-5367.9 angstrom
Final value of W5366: 13.12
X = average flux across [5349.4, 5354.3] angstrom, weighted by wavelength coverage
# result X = 12.6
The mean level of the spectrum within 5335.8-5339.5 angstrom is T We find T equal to 12.6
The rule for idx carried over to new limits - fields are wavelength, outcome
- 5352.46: 12.67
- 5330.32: 13.12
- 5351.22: 12.53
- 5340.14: 12.61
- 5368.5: 13.46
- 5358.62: 12.96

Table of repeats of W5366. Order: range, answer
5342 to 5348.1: 12.16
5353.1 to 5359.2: 12.76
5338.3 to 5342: 12.56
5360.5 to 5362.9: 13.07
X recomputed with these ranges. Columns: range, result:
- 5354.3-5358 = 12.8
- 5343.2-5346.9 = 12.2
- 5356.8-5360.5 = 13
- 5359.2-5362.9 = 13.1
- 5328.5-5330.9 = 13.2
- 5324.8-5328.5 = 13.7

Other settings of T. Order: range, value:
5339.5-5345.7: 12.5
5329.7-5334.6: 12.9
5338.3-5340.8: 12.7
